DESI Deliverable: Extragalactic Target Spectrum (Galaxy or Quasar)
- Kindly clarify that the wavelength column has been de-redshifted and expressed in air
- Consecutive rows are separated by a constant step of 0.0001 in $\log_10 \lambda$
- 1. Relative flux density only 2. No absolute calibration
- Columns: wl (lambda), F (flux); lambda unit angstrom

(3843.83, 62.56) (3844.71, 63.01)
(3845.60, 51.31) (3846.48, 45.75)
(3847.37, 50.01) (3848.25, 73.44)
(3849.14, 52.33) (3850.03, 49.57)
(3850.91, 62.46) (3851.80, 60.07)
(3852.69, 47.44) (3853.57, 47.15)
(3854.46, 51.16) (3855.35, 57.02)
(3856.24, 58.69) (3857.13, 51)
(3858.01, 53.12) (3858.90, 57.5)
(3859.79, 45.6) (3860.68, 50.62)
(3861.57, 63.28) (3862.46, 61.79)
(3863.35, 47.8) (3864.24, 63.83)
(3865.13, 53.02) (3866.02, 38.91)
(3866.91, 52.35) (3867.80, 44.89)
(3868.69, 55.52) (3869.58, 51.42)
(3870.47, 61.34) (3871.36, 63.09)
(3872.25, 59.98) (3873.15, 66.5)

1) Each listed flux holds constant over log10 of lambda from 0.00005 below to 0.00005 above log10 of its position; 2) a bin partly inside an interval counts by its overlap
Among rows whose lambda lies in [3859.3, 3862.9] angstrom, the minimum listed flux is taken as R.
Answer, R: 45.6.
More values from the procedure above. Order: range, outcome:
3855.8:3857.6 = 51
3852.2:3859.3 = 47.15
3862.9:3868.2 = 38.91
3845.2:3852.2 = 45.75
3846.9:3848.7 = 50.01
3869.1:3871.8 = 51.42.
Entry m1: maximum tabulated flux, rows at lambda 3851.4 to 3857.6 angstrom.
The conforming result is 60.07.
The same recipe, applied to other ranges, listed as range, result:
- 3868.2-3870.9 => 61.34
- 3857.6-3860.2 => 57.5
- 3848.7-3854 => 62.46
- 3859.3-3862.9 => 63.28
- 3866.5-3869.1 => 55.52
